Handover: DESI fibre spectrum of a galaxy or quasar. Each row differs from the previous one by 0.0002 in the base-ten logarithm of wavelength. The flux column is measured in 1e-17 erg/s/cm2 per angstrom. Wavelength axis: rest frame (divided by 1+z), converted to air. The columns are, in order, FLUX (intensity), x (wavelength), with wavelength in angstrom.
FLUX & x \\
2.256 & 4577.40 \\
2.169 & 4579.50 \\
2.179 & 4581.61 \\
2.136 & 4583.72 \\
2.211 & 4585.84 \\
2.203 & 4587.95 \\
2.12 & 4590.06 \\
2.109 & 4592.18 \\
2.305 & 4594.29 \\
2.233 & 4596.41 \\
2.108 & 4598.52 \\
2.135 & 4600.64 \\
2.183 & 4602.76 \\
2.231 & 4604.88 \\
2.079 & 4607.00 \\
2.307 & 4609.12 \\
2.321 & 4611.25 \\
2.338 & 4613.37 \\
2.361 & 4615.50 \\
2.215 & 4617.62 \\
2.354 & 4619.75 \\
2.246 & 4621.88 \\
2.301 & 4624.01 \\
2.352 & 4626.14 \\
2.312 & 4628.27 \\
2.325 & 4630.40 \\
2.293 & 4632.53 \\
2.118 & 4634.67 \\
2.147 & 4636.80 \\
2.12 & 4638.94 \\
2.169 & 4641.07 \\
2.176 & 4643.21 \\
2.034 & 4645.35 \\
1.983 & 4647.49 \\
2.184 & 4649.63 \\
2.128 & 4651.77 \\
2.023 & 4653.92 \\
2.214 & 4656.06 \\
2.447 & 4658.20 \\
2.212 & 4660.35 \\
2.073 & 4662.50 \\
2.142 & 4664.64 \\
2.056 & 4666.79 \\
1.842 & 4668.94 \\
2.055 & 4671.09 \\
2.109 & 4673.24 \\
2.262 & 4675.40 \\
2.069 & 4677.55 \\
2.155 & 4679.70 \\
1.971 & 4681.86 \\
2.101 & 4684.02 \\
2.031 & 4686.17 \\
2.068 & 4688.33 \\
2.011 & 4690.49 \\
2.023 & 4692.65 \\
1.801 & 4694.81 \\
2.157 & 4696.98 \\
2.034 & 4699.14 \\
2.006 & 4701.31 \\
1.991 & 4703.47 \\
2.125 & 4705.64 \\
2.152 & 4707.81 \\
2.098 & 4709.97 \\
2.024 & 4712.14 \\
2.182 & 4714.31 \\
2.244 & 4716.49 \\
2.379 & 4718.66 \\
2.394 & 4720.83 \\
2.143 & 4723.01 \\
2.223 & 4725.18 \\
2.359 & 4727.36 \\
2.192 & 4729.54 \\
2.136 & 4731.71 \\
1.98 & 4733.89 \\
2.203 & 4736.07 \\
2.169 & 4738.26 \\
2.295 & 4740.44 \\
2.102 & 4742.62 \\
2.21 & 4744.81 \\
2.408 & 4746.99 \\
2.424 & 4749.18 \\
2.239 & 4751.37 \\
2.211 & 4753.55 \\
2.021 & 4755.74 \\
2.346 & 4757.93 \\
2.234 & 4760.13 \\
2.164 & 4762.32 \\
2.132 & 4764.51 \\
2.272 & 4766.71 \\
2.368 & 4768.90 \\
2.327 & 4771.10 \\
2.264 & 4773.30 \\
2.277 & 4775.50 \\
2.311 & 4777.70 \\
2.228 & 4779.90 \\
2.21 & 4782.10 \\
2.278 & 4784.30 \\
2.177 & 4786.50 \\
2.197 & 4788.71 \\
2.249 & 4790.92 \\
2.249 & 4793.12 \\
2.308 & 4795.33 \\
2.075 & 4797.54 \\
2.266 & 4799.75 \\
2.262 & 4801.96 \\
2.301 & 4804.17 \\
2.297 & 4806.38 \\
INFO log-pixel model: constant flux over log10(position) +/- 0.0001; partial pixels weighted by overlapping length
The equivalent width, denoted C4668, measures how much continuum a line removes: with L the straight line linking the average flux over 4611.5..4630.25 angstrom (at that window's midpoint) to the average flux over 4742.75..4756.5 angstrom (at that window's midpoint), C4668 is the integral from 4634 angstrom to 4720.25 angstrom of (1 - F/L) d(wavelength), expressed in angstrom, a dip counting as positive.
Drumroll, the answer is 6.76 angstrom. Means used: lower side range 2.31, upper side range 2.25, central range 2.1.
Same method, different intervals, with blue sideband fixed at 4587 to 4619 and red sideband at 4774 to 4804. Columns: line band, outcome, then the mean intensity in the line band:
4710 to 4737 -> 0.4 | 2.2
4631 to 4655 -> 1.0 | 2.13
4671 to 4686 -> 0.8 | 2.1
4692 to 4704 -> 1.2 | 2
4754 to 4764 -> 0.2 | 2.19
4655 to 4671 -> 0.6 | 2.14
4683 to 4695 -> 1.1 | 2.02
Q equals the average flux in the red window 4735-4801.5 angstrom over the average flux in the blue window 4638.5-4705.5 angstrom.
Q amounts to 1.1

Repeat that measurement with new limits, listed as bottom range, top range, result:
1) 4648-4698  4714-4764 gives 1.07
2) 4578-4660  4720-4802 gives 1.01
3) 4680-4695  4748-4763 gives 1.11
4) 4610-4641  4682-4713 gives 0.90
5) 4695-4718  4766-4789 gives 1.08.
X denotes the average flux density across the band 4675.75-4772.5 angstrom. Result 2.16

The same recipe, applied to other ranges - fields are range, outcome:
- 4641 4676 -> 2.12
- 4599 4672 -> 2.19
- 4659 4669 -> 2.1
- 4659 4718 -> 2.08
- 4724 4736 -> 2.18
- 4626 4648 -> 2.18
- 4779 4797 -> 2.23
